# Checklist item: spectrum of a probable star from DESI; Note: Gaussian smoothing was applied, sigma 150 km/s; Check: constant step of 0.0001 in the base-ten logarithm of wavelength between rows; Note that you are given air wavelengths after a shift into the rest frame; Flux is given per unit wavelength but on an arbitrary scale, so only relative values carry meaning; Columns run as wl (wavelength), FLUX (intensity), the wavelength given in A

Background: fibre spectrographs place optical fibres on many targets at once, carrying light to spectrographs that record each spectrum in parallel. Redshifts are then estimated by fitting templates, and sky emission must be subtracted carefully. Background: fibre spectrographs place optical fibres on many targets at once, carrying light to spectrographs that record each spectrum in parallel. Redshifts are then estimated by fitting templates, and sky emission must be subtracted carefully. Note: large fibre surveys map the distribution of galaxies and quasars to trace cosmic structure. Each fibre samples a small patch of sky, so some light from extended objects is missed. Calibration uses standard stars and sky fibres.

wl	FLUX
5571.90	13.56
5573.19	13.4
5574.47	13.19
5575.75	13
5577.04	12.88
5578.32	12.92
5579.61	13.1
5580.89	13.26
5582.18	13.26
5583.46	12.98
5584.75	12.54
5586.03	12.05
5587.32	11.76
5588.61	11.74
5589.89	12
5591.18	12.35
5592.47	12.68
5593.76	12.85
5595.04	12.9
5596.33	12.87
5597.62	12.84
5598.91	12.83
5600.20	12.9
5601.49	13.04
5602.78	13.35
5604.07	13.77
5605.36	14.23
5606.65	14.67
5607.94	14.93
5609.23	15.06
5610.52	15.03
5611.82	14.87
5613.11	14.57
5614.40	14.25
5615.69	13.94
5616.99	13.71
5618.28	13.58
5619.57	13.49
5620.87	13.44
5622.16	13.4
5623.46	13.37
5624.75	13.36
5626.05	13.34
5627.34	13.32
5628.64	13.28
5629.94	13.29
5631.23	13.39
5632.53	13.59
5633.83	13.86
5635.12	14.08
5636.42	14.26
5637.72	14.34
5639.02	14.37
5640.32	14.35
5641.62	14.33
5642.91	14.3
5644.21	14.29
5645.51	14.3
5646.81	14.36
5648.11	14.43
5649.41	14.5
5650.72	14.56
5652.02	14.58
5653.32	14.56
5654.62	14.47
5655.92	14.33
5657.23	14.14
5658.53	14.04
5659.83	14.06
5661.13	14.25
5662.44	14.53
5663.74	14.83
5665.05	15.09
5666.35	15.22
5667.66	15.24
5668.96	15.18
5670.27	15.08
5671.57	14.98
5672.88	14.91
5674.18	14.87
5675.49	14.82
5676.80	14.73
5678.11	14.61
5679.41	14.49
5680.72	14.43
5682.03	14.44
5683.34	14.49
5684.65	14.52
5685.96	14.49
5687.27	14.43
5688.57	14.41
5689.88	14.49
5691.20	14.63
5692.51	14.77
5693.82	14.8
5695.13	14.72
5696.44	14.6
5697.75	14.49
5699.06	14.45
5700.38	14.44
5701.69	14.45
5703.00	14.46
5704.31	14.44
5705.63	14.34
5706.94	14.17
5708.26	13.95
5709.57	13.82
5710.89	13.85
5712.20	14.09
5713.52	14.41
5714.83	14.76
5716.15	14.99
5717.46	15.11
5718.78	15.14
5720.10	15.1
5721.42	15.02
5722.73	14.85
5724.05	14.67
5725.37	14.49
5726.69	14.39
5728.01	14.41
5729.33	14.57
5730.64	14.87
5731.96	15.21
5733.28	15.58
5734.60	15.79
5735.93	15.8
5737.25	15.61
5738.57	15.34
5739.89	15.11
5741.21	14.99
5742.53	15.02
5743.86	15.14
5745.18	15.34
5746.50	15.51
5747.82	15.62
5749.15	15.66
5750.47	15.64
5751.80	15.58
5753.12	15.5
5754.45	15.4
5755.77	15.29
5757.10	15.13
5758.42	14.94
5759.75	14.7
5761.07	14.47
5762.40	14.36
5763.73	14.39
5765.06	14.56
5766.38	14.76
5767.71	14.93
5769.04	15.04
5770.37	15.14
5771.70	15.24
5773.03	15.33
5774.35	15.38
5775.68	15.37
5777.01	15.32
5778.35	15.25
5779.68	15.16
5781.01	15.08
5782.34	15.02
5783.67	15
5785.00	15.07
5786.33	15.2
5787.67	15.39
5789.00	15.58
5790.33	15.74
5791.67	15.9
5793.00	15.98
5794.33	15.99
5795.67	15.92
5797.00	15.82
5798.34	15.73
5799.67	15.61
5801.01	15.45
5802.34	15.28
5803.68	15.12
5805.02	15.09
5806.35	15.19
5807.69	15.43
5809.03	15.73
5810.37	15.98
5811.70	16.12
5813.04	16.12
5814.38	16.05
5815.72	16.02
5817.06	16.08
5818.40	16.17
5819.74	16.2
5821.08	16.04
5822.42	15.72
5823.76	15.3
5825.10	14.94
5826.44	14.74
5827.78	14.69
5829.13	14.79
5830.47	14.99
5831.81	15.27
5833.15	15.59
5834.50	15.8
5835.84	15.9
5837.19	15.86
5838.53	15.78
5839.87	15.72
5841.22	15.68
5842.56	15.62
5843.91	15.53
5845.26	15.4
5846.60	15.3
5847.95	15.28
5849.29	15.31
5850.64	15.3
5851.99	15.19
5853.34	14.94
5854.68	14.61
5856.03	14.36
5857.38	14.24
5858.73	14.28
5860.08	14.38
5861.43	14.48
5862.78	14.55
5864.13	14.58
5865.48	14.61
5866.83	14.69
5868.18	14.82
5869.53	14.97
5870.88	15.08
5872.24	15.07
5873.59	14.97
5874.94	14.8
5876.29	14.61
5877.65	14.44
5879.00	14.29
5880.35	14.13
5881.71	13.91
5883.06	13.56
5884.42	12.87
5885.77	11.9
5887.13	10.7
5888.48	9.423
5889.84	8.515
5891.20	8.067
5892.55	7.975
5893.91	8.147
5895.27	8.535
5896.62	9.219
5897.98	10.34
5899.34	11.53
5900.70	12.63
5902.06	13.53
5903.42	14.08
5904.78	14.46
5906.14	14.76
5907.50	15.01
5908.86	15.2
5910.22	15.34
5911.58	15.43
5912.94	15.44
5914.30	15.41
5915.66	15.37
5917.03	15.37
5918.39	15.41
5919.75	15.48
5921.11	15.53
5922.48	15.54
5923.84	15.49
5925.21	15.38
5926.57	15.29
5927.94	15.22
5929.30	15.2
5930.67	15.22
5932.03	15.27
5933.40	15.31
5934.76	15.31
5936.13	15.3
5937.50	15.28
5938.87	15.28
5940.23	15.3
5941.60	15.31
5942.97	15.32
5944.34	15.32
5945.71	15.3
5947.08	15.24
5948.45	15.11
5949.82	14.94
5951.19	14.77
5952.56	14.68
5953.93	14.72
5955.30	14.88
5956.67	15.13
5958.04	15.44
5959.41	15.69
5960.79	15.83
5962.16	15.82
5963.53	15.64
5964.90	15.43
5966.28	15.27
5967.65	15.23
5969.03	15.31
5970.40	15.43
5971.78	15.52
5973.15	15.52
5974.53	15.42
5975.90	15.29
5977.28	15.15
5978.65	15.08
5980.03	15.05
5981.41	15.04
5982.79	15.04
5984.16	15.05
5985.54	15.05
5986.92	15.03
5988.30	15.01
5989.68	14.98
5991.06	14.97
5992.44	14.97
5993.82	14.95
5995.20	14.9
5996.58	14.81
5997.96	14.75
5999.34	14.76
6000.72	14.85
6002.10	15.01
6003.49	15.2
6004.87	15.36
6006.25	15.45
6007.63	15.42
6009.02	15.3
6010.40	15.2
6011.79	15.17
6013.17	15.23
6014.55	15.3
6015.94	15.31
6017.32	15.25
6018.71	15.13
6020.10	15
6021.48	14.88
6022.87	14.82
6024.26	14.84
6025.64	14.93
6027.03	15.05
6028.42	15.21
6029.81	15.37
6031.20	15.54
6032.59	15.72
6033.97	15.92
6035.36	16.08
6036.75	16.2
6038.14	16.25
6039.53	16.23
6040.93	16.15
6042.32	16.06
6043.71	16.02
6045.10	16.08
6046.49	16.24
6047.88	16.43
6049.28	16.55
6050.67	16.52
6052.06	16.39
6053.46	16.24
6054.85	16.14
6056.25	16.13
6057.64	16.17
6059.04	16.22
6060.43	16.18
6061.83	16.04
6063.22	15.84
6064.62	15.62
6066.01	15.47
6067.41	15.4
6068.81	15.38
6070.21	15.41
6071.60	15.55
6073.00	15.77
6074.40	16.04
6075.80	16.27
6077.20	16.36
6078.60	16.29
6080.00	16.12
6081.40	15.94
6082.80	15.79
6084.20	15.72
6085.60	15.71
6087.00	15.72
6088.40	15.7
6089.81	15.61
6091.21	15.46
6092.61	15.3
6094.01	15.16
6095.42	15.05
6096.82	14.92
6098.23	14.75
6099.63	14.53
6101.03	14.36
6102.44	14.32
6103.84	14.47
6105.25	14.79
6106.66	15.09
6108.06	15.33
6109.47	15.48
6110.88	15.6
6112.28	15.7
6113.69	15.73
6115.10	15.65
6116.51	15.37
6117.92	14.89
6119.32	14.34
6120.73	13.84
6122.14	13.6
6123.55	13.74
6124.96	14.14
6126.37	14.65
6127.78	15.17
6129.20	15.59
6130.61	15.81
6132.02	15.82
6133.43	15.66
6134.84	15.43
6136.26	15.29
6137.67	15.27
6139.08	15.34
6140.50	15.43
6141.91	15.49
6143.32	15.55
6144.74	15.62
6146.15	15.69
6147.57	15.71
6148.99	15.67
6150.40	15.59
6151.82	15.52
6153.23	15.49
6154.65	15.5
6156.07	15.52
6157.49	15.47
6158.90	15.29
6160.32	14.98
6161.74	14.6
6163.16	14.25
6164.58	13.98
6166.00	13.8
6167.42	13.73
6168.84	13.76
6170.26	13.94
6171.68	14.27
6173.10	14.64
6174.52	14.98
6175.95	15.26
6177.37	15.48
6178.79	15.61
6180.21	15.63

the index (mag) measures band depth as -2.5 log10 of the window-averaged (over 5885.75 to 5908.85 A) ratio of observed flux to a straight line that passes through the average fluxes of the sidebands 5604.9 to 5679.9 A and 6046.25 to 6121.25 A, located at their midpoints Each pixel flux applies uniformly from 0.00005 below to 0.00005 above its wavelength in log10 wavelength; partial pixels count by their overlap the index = 0.320 mag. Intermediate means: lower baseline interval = 14.3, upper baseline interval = 15.6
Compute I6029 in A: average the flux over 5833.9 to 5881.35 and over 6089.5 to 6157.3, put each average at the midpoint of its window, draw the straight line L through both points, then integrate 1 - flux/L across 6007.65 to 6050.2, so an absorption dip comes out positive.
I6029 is -1.4 A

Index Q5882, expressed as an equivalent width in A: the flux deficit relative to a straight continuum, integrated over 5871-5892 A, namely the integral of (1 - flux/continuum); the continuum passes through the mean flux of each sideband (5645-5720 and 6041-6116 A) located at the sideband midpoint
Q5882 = 3.25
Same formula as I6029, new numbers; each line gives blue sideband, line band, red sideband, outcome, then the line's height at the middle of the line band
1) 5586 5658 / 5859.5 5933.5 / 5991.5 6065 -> 6.2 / 15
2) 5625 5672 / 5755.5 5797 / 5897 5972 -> -1.7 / 14.6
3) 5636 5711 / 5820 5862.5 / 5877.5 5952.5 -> -3.4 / 14.1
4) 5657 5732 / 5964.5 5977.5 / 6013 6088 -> 0.1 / 15.5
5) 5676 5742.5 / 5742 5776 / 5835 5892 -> -1.4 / 14.5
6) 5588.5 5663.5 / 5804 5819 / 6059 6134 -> -1.4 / 14.4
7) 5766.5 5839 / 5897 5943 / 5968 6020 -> 1.4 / 15.3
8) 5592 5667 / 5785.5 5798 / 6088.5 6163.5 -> -1.2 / 14.4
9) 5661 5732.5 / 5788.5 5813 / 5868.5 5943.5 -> -2.4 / 14.2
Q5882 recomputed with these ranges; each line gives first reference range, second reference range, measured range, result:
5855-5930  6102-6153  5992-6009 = -0.8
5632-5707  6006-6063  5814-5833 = -0.6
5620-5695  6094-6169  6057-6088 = -1.9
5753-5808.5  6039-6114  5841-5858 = 0.2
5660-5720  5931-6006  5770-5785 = -0.4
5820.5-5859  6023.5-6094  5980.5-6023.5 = 1.7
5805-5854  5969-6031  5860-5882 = 1.2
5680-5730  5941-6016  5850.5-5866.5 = 0.3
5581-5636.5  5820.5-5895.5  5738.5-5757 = -2.1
